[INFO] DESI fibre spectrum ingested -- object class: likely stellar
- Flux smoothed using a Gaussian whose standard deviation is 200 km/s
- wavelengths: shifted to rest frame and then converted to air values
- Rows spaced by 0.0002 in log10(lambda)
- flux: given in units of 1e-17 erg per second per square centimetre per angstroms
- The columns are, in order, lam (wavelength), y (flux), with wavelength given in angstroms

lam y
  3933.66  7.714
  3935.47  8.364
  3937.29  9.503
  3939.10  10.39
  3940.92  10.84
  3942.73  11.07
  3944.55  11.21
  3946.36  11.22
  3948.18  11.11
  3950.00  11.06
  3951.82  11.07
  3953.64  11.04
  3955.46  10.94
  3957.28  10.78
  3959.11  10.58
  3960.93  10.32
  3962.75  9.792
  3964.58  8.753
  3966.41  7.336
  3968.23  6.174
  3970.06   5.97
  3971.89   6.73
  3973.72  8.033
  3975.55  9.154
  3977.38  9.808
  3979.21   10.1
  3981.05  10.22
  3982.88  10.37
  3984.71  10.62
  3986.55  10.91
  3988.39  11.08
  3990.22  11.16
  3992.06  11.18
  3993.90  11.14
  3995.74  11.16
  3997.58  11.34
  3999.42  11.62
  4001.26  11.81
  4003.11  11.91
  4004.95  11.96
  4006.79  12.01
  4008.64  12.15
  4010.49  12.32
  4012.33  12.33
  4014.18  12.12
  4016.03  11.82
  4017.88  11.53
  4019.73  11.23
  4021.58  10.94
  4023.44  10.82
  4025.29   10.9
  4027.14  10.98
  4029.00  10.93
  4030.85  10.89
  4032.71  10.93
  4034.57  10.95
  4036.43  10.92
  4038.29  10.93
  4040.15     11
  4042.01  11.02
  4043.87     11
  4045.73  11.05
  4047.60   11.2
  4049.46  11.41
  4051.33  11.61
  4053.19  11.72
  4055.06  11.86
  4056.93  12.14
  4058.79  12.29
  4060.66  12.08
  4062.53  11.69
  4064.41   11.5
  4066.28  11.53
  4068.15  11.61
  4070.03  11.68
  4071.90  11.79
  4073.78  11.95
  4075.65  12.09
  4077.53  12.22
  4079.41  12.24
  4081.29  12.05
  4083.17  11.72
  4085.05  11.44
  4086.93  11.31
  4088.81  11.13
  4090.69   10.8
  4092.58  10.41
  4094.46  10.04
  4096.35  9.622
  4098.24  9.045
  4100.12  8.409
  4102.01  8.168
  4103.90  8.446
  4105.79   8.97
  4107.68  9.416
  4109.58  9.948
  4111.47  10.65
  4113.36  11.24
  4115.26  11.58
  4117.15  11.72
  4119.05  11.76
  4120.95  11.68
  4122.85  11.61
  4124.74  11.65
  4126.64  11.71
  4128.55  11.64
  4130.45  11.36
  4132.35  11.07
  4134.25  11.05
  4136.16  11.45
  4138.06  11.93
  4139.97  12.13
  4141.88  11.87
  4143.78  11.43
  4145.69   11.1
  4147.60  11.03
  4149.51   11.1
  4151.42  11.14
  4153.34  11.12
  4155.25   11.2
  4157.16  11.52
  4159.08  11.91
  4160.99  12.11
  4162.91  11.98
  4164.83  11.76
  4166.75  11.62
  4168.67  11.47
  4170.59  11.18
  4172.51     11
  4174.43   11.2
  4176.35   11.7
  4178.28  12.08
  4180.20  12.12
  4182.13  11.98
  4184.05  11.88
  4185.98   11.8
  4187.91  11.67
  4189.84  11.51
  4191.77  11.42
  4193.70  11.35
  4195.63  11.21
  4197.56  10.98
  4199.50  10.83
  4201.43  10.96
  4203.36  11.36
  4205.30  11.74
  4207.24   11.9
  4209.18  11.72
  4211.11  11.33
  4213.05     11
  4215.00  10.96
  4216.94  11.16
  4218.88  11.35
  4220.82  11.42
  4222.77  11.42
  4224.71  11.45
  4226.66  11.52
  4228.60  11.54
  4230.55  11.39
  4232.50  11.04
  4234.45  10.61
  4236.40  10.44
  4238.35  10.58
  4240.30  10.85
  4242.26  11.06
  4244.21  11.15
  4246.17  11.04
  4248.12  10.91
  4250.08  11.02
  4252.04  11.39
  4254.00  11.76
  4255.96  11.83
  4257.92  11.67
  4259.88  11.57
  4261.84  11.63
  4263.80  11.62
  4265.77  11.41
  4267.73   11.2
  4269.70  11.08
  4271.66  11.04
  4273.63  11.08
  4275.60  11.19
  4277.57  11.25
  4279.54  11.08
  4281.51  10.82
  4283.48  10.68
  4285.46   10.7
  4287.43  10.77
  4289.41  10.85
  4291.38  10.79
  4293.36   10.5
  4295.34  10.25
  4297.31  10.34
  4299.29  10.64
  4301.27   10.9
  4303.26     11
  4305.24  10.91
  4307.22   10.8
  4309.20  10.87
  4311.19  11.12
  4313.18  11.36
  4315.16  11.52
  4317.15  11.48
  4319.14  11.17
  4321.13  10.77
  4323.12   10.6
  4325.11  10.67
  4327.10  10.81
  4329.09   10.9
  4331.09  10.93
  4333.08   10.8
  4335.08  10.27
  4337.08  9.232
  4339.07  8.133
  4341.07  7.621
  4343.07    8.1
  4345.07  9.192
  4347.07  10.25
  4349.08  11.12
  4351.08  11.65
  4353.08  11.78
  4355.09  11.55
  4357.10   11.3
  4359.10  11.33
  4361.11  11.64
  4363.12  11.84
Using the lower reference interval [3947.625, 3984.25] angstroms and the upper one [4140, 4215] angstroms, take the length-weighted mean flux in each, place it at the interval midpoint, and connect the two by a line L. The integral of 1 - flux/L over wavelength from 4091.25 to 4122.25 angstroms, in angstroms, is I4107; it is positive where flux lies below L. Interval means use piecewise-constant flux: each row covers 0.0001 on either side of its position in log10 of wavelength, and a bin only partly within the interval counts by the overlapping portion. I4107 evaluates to 2.1 angstroms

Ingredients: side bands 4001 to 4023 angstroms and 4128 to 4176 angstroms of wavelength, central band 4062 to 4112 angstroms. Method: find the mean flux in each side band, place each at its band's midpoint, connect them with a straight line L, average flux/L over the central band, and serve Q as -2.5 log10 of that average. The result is 0.09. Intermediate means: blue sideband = 11.8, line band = 10.7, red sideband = 11.5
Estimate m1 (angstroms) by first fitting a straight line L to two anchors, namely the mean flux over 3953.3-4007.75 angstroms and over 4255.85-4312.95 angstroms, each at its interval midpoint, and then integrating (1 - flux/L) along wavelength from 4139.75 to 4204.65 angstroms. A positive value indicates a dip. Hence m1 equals -4.9 angstroms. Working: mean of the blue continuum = 10.1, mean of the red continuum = 11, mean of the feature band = 11.5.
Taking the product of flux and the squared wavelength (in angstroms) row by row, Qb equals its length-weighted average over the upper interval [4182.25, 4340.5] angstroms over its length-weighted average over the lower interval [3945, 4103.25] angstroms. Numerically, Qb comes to 1.1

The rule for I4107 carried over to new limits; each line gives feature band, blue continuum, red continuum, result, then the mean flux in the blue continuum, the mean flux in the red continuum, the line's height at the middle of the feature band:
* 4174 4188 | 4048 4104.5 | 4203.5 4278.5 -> -0.8 angstroms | 11.1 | 11.3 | 11.2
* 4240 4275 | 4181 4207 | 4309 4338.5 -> -0.5 angstroms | 11.5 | 10.8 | 11.1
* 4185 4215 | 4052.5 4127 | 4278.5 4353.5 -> -1.5 angstroms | 11.1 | 10.6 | 10.8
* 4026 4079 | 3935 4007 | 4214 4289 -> -4.8 angstroms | 10.2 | 11.2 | 10.5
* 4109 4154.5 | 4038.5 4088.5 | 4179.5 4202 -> 0.7 angstroms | 11.6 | 11.5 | 11.6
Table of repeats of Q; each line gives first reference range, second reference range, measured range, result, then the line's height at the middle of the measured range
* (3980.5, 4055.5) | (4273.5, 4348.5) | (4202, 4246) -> -0.046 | 10.8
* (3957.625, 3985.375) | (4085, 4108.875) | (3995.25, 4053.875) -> -0.223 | 9.28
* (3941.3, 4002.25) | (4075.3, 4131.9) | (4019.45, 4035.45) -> -0.052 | 10.4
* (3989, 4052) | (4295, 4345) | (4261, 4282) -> -0.065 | 10.6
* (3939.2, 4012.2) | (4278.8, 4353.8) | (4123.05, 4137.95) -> -0.096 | 10.5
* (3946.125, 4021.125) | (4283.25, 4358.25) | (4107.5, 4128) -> -0.069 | 10.6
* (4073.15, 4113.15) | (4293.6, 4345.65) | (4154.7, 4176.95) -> -0.109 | 10.5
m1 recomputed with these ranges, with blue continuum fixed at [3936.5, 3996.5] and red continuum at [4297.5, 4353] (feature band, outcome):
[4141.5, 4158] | -1.6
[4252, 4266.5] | -1.7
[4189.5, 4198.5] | -0.8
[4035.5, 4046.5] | -0.9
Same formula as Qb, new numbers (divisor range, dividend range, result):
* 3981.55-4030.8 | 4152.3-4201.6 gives 1.10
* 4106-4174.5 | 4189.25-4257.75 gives 1.03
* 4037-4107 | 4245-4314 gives 1.11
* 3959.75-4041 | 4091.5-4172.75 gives 1.11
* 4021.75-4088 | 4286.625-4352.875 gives 1.04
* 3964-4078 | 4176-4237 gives 1.14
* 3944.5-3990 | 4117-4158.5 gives 1.28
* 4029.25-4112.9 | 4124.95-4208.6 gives 1.10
